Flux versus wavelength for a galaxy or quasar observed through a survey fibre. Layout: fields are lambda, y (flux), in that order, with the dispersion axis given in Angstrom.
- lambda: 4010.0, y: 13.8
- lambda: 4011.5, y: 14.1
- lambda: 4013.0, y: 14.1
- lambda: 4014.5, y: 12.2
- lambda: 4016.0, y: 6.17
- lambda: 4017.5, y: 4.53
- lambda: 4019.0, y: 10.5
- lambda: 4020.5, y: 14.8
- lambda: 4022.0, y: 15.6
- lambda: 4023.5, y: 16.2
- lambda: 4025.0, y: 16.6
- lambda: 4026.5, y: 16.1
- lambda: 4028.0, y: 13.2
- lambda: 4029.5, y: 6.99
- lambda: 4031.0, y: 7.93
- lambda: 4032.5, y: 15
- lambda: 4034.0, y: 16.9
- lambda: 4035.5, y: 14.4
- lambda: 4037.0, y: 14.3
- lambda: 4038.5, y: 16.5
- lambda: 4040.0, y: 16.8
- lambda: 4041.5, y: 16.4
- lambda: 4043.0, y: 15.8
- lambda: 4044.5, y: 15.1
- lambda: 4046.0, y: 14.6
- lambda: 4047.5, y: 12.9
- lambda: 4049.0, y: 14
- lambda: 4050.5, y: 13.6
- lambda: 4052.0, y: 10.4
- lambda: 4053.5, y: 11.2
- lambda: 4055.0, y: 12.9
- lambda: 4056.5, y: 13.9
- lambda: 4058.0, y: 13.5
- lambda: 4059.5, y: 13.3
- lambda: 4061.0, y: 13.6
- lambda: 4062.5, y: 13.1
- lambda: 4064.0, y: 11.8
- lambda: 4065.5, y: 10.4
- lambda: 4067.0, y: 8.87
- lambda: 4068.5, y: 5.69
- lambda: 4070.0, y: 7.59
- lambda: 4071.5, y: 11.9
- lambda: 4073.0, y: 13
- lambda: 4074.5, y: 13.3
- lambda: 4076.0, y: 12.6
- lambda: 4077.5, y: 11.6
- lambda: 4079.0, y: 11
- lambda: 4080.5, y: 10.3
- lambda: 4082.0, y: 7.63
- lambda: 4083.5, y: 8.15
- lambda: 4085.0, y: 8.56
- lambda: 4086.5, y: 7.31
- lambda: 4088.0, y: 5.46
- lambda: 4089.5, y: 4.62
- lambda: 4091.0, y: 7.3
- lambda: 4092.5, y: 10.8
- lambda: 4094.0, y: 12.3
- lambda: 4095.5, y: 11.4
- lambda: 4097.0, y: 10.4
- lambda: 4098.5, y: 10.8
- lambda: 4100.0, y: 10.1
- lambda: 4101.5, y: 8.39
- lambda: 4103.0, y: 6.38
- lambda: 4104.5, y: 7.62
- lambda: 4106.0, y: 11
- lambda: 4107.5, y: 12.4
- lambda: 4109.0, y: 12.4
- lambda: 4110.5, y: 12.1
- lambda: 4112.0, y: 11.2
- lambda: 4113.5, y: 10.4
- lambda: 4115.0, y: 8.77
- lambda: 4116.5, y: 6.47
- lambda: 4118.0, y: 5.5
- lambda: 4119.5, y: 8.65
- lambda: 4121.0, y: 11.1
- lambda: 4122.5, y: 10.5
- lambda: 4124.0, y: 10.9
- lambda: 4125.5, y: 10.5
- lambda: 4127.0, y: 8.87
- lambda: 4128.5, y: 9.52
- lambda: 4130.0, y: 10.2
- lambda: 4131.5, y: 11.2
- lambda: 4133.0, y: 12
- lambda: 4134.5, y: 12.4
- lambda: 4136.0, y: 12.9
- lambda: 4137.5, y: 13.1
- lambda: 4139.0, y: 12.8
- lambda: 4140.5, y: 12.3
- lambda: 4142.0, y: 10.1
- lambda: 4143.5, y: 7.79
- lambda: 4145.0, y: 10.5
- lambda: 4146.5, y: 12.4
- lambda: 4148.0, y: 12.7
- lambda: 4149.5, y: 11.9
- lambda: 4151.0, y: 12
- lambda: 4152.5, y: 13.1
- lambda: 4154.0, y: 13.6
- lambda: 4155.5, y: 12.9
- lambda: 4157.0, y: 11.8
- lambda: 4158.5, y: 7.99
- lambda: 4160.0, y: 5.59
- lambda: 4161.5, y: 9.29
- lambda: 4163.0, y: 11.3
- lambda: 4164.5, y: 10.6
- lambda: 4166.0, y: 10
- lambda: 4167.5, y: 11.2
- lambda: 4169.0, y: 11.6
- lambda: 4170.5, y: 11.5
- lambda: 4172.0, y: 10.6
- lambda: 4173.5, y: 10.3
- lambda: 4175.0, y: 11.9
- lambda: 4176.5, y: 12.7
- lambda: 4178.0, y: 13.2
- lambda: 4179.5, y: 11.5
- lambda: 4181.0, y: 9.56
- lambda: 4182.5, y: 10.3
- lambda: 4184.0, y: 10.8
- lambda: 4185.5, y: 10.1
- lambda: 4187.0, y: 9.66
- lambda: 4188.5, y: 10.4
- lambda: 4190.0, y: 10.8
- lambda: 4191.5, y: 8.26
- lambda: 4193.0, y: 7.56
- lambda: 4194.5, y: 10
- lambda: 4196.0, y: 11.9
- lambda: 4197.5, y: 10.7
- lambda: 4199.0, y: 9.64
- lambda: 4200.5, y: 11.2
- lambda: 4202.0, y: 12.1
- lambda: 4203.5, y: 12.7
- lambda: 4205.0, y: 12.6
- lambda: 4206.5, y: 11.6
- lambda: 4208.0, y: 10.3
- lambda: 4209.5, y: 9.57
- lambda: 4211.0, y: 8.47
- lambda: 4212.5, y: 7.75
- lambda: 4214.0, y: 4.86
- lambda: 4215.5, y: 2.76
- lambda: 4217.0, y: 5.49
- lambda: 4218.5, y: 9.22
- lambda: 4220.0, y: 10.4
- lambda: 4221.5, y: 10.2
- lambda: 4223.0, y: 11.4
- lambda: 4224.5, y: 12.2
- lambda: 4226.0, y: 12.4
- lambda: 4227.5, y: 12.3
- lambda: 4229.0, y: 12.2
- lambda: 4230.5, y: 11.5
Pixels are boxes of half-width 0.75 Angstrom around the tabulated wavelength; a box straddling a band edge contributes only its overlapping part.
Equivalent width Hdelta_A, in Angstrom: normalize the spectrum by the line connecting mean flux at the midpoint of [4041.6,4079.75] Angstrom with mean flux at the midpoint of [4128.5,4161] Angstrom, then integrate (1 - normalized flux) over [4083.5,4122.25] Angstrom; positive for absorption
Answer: 8.4 Angstrom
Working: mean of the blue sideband 12.3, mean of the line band 9.25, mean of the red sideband 11.3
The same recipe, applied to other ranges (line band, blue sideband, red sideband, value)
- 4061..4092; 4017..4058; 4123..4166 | 7.6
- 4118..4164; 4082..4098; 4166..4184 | -3.3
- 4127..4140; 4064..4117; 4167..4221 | -2.3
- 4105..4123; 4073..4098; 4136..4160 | 0.8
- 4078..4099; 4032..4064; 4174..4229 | 6.5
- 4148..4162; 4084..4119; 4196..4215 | -2.0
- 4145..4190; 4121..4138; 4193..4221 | -3.3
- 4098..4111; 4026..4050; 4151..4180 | 2.6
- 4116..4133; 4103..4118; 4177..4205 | 0.7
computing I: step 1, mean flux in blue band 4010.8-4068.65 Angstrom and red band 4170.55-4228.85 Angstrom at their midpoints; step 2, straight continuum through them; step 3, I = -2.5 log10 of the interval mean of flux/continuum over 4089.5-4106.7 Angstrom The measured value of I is 0.26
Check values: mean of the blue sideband 13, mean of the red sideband 10.2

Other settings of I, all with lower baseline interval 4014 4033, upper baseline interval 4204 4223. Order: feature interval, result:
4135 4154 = -0.20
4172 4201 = -0.15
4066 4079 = 0.05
